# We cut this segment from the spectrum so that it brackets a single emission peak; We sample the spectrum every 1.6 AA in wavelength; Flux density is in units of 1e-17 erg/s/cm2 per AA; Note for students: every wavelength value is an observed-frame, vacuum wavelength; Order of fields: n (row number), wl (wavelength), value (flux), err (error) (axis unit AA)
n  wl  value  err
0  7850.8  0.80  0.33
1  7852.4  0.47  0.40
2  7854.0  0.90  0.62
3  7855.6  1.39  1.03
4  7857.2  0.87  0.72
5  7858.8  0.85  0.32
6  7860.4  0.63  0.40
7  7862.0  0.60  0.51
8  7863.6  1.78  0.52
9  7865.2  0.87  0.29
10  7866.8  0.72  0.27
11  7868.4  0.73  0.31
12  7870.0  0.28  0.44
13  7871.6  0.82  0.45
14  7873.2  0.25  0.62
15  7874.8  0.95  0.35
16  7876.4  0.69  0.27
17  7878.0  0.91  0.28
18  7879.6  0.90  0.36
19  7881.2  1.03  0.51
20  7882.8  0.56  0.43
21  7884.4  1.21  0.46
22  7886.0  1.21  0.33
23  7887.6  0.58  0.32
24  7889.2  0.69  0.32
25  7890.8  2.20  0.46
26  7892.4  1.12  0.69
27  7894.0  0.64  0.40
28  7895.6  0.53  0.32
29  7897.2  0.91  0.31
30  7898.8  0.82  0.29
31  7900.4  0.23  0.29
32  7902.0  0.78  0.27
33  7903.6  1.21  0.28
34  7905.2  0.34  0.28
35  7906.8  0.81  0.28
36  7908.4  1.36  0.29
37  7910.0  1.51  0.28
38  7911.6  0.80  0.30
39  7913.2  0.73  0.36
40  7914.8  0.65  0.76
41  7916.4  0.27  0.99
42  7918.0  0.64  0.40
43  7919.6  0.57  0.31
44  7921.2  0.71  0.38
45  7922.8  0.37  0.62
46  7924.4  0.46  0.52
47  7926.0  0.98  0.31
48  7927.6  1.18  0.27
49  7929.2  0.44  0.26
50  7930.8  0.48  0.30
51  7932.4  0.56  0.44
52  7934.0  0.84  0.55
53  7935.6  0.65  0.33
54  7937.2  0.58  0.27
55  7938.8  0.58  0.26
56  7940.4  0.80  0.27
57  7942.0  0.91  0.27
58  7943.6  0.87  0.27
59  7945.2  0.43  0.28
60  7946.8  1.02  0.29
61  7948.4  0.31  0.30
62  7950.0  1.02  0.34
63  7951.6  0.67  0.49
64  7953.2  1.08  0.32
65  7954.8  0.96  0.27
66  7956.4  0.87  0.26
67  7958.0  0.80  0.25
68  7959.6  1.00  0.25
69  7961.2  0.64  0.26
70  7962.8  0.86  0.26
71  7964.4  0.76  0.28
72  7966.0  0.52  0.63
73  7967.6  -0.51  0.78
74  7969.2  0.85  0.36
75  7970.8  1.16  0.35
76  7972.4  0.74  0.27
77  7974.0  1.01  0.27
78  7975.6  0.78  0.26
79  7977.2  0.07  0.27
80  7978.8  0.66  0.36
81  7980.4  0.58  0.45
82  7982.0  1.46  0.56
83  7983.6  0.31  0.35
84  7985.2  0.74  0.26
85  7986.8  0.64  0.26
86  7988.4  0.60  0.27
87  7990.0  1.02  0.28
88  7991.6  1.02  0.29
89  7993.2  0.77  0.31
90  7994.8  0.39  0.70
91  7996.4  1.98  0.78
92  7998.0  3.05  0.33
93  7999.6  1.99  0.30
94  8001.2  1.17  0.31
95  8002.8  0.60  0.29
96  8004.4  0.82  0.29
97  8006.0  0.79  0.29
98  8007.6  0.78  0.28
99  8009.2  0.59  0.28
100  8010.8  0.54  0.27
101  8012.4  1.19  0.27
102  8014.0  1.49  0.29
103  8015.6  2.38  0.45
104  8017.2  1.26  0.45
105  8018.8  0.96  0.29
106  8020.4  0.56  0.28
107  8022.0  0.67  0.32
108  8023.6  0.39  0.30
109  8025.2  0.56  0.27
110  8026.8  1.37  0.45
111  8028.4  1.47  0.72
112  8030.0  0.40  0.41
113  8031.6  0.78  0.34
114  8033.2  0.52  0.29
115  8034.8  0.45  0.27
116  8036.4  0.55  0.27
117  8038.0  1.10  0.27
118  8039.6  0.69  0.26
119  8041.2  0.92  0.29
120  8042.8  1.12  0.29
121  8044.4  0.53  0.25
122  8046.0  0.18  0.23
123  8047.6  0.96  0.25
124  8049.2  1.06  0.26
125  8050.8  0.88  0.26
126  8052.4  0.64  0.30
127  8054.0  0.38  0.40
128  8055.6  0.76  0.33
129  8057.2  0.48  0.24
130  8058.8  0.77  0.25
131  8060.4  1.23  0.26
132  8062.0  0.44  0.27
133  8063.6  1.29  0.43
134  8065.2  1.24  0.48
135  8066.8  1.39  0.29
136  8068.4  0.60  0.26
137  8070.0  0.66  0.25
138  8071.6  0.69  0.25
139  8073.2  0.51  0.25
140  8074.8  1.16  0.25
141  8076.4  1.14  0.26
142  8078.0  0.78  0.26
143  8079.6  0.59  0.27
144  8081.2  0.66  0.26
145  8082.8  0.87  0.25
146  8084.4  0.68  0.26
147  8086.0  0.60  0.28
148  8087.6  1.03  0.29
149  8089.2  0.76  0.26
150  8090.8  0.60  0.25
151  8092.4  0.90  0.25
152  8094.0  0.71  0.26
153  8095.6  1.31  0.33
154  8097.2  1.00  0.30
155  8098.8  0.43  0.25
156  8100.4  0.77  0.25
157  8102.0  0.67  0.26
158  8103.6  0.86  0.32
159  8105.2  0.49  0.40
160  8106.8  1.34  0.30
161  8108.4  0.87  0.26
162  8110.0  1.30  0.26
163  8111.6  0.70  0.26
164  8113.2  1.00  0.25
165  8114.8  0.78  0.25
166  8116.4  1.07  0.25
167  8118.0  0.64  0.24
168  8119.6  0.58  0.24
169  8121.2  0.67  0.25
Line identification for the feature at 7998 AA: [S II] 6716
